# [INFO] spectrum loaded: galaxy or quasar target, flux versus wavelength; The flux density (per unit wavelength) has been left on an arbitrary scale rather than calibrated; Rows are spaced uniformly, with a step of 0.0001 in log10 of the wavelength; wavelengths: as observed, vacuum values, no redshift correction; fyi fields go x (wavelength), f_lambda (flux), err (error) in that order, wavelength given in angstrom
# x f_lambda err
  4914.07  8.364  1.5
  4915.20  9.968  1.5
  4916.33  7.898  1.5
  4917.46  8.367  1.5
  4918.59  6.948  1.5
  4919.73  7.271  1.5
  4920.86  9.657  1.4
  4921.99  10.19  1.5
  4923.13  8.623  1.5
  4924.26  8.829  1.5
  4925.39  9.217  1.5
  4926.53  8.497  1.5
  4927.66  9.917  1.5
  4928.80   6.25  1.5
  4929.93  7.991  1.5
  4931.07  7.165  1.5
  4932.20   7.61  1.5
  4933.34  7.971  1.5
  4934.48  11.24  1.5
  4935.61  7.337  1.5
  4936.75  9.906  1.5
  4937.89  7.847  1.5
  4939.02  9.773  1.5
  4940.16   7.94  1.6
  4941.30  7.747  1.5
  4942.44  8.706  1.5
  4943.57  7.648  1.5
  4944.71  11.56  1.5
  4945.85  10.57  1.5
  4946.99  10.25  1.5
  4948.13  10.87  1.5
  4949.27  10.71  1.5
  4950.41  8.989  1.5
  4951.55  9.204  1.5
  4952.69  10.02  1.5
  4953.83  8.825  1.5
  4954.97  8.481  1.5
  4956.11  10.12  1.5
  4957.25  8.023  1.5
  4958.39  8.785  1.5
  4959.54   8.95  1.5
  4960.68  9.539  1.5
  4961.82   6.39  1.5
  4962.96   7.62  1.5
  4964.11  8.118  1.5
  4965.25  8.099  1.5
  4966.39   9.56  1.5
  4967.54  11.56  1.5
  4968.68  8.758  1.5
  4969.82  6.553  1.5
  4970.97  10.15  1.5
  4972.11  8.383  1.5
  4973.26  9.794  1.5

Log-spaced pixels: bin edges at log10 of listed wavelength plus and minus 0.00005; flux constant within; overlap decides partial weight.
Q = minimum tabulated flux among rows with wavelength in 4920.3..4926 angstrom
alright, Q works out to 8.623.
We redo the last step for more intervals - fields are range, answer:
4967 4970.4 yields 6.553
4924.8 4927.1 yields 8.497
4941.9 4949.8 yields 7.648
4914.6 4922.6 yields 6.948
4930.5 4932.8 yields 7.165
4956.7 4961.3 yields 8.023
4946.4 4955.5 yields 8.481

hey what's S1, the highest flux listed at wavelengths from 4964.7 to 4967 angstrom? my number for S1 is 9.56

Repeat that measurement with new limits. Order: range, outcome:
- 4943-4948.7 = 11.56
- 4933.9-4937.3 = 11.24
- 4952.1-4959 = 10.12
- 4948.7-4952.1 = 10.71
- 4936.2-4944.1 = 9.906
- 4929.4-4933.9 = 7.991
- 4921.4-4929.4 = 10.19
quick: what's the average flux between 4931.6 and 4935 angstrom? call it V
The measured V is 8.88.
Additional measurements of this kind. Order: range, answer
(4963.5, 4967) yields 8.59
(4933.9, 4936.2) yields 9.28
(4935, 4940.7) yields 8.59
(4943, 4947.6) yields 10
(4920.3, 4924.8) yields 9.33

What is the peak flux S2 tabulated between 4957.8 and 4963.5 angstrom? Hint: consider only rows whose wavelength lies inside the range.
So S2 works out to 9.539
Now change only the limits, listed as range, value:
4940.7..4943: 8.706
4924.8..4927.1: 9.217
